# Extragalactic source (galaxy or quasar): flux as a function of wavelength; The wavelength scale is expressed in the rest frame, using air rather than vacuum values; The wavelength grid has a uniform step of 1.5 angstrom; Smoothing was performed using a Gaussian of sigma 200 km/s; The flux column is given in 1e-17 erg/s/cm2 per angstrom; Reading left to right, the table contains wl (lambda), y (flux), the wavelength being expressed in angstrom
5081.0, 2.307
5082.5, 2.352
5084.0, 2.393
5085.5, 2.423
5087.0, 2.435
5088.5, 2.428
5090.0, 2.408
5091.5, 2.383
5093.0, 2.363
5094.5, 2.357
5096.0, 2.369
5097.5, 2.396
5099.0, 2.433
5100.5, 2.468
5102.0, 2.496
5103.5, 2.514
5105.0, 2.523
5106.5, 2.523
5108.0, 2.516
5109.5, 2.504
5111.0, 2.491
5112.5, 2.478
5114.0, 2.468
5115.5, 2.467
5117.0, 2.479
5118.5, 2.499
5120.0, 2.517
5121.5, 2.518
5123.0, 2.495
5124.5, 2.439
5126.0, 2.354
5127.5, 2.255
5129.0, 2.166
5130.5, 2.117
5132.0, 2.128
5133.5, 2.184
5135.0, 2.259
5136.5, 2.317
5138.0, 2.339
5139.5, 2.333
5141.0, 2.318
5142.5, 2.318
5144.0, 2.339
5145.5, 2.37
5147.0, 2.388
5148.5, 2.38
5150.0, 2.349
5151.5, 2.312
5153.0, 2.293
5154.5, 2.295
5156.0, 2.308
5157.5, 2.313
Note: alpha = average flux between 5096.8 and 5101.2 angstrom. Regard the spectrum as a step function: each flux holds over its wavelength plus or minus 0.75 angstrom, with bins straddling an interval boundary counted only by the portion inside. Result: 2.43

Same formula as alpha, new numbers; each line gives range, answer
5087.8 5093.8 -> 2.39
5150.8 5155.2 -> 2.3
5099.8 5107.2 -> 2.5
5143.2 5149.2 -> 2.37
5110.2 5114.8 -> 2.48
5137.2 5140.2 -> 2.34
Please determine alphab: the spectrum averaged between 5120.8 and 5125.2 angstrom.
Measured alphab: 2.48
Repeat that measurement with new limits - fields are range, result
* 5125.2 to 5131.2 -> 2.23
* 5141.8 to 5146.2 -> 2.34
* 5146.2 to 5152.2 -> 2.36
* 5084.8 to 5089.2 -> 2.43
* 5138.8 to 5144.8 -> 2.33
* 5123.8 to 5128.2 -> 2.35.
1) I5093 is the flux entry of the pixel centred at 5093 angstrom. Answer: 2.363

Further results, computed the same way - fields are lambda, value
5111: 2.491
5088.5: 2.428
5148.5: 2.38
